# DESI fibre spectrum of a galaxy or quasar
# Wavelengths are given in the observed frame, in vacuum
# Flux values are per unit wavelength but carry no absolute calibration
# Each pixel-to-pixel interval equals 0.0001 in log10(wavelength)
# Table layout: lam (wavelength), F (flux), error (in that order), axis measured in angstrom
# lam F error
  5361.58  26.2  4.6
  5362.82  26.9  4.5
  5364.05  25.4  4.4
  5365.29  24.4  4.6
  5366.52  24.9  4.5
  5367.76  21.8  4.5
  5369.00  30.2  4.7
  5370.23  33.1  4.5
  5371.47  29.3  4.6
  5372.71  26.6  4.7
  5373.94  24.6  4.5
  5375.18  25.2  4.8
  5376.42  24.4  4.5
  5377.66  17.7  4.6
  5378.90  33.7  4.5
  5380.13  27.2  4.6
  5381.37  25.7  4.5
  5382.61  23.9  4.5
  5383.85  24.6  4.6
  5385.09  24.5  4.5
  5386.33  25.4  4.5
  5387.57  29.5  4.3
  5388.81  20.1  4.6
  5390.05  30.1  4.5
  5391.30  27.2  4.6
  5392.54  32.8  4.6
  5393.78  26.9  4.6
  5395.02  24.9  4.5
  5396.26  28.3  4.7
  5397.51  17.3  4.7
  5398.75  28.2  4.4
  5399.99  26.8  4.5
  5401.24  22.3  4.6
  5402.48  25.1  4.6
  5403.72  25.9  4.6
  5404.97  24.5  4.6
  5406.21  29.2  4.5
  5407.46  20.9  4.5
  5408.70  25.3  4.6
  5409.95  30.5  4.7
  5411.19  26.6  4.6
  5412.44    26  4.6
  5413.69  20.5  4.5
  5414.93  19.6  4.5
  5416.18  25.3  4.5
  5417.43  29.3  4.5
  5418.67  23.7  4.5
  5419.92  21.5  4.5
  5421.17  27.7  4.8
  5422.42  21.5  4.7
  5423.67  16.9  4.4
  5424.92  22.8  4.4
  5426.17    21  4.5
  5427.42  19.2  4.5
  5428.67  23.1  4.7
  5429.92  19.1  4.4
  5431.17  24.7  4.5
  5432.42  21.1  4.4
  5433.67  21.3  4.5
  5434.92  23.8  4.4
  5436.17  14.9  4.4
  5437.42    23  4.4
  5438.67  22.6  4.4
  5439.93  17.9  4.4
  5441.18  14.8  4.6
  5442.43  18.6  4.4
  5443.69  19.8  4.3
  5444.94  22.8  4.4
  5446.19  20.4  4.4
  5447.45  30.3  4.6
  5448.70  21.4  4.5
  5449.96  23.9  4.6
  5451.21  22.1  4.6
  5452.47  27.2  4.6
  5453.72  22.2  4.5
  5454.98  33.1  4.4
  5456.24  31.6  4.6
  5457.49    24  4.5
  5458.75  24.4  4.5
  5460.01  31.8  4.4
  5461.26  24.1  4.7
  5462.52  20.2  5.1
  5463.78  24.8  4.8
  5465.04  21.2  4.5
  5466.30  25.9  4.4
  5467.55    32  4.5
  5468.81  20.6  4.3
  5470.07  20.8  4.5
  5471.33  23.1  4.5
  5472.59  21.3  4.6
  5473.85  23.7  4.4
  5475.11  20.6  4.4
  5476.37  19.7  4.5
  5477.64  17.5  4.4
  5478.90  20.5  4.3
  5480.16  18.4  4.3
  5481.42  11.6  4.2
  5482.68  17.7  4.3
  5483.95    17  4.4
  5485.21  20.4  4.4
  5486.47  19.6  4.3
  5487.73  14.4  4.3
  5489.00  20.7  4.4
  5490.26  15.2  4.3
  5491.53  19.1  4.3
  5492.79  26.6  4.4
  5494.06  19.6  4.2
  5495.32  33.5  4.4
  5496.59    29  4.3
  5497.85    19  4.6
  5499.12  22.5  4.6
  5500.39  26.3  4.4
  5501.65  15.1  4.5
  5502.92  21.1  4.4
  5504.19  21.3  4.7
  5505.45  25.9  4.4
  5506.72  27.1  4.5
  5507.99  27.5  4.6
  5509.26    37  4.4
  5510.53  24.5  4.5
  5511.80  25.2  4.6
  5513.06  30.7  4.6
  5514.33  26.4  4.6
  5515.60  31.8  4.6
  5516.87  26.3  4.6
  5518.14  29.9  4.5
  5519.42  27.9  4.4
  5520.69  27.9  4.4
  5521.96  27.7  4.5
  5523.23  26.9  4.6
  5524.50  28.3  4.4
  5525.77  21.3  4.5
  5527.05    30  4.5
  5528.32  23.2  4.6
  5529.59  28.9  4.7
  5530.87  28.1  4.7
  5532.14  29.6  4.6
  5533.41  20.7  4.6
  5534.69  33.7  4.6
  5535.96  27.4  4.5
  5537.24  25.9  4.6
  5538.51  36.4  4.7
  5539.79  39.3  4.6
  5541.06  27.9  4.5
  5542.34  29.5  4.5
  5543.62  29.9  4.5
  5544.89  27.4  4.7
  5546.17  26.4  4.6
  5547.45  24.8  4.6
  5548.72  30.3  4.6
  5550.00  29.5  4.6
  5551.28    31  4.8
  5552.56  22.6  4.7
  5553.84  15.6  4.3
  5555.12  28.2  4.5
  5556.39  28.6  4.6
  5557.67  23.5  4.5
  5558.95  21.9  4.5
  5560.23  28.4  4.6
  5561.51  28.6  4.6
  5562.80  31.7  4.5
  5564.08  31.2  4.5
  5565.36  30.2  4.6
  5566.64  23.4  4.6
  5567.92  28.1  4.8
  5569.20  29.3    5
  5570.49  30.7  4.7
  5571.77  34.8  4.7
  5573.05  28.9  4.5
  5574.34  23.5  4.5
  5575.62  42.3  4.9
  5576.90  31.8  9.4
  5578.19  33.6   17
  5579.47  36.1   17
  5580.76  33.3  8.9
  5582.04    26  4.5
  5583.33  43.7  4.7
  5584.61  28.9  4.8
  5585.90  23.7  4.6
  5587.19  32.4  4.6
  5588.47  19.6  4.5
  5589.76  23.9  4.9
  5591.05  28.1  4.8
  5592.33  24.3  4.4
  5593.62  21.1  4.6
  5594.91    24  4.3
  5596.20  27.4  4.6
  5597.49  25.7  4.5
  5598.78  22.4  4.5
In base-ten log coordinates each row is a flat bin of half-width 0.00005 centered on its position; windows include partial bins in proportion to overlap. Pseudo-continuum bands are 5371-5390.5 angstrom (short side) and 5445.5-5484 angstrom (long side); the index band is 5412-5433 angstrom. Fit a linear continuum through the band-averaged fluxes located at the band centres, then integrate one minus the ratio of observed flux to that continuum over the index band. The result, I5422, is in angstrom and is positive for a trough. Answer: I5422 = 1.65 angstrom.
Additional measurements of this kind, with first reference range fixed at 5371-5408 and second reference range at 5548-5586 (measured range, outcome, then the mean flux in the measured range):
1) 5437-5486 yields 8.72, 22.4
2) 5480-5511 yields 6.55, 22.1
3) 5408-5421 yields 0.67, 24.9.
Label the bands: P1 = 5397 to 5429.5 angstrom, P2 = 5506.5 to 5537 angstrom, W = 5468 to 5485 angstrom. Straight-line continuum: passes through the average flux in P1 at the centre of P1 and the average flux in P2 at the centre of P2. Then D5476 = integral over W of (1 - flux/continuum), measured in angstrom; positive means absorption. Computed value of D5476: 4.3 angstrom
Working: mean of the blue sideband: 23.9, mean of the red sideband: 27.8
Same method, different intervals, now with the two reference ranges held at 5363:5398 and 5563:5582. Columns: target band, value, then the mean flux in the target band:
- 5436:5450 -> 3.43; 20.9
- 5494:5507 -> 2.43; 23.8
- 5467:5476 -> 1.73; 23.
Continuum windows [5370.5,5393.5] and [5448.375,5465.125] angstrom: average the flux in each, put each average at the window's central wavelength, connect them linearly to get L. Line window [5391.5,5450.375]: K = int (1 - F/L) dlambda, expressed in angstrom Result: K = 5.8 angstrom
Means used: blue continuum 26.4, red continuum 25.3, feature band 23.3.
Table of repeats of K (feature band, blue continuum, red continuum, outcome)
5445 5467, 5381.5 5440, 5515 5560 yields 0.14 angstrom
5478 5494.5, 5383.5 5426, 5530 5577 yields 5.20 angstrom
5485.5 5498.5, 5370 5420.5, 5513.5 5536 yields 2.62 angstrom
